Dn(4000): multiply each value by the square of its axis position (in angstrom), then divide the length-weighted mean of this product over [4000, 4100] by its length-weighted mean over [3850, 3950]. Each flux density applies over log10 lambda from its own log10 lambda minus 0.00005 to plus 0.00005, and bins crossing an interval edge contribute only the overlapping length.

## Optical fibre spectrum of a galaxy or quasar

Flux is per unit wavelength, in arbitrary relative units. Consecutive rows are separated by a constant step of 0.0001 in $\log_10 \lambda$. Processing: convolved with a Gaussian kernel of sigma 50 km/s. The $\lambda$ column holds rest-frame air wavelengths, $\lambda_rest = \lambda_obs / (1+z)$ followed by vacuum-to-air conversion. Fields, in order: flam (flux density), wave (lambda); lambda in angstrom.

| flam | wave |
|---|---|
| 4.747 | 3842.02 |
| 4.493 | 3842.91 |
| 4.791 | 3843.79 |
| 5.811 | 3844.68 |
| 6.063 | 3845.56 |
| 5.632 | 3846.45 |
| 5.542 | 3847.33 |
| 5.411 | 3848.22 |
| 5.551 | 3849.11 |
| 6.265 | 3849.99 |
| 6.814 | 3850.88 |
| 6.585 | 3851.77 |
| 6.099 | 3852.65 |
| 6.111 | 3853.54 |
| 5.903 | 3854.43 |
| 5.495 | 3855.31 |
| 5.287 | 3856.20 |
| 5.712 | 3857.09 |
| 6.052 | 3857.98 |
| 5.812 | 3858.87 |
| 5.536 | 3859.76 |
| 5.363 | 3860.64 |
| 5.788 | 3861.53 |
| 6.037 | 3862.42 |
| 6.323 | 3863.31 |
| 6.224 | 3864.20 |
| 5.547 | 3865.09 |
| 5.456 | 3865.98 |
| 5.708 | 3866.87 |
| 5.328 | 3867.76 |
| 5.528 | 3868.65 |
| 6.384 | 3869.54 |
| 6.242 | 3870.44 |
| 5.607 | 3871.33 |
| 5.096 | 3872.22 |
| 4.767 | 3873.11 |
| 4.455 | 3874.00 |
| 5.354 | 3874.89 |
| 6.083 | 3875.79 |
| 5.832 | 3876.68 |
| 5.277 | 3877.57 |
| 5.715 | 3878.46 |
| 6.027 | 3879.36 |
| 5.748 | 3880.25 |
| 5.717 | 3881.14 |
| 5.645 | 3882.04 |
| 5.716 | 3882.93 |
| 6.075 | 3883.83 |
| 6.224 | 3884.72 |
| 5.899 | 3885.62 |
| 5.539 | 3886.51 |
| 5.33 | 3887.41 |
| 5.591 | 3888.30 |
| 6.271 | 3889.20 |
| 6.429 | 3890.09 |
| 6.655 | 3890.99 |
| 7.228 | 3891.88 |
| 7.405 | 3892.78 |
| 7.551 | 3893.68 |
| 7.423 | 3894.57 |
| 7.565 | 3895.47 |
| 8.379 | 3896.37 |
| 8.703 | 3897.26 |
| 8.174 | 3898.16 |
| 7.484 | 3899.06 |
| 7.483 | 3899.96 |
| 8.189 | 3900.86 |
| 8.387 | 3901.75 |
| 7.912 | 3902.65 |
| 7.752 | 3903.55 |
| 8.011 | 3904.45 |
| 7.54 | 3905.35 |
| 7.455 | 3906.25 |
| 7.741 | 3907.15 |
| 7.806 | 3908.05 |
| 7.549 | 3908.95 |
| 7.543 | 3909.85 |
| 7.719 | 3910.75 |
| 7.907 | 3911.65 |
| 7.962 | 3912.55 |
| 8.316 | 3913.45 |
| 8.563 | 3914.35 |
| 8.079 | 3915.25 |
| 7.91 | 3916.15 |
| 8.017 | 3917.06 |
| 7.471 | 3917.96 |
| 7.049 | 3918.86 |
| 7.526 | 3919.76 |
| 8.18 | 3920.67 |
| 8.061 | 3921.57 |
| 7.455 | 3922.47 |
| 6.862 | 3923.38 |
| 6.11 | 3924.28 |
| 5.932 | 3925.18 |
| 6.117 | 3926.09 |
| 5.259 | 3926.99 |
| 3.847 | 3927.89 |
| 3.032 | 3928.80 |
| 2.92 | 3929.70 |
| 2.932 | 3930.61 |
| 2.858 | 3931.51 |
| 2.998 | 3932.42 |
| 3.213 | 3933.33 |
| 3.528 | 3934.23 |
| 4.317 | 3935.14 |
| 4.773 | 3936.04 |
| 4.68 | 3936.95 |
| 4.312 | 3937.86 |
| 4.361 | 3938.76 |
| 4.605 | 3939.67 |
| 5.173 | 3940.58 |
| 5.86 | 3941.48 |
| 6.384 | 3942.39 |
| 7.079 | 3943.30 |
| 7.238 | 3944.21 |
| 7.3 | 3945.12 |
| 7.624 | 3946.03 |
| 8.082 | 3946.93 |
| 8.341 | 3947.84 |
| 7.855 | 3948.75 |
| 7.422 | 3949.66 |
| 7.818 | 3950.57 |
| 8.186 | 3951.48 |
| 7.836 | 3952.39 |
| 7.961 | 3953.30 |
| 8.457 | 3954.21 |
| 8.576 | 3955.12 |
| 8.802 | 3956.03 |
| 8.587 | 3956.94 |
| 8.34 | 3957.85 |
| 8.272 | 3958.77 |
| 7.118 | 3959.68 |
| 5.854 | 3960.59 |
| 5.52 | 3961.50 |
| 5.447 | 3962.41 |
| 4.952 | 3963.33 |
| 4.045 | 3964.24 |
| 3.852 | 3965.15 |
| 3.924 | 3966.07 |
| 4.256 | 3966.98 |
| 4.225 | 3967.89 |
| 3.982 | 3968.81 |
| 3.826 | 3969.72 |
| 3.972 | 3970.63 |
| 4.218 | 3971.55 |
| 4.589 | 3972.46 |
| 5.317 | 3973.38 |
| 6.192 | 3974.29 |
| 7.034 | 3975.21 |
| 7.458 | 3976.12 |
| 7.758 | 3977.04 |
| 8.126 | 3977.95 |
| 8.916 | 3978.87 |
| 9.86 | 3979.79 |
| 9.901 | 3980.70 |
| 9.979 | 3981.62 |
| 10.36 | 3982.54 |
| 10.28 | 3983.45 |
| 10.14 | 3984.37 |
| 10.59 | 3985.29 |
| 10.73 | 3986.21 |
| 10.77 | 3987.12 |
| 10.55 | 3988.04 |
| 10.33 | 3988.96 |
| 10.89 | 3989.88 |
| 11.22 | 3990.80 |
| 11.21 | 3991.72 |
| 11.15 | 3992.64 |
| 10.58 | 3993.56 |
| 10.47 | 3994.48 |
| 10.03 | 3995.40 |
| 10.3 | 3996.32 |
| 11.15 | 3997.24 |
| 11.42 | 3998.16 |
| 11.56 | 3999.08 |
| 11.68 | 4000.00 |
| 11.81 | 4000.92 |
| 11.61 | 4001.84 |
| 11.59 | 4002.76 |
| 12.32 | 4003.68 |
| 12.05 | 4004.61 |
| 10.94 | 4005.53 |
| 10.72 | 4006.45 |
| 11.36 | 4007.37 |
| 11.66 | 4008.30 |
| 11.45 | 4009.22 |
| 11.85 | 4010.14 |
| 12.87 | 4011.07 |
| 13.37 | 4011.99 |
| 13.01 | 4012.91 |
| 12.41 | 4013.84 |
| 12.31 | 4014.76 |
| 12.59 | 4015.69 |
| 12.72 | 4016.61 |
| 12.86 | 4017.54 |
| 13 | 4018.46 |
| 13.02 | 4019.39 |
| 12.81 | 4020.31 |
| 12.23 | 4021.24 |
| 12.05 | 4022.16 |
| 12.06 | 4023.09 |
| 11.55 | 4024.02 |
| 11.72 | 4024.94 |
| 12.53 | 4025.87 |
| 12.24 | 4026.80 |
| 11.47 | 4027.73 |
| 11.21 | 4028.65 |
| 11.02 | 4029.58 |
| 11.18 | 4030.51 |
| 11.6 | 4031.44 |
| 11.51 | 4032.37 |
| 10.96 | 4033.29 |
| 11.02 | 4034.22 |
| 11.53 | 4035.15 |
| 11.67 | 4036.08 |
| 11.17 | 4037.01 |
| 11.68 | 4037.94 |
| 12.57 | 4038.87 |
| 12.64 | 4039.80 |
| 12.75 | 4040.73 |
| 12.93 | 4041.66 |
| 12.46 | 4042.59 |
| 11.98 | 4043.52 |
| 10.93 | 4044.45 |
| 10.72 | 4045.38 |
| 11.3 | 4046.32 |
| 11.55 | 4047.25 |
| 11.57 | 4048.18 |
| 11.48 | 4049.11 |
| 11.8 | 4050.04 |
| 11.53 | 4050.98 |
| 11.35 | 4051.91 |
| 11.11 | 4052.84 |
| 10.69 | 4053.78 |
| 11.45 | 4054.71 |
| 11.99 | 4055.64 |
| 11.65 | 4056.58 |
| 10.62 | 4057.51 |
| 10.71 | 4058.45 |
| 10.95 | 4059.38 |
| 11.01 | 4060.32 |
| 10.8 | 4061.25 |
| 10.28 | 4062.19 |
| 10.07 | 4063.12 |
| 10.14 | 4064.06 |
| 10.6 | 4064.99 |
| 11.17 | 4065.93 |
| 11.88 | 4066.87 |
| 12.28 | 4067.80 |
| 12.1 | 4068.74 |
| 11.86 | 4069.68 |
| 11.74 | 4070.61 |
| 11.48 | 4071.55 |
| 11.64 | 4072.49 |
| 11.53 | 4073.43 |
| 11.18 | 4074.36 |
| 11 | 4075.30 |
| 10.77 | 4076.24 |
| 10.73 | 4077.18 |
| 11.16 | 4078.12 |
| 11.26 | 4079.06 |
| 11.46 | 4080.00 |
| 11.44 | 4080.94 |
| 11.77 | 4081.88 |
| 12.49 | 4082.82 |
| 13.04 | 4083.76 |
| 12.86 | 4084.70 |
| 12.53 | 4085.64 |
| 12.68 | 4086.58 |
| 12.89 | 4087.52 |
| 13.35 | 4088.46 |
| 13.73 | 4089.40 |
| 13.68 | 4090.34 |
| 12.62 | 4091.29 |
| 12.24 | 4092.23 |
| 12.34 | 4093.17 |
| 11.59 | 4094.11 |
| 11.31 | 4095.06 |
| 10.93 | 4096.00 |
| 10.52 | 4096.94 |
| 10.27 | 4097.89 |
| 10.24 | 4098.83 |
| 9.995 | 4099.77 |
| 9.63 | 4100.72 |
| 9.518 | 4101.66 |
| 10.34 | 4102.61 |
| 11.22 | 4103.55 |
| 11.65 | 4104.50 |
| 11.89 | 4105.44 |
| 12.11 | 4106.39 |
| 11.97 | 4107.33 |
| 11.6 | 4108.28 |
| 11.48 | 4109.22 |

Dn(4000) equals 2.0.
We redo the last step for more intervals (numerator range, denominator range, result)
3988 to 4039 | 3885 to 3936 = 1.84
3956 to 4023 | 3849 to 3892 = 1.74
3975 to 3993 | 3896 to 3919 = 1.30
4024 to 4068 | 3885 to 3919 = 1.64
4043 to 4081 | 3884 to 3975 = 1.86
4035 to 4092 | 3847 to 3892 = 2.22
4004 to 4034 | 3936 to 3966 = 1.86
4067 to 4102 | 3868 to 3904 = 1.99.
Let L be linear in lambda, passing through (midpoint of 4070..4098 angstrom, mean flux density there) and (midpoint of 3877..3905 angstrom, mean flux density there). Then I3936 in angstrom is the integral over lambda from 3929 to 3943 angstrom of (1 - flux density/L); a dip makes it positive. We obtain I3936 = 6.7 angstrom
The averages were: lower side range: 6.82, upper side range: 11.9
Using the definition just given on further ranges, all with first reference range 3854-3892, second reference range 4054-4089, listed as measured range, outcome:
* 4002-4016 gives -3.3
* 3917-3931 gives 2.3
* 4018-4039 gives -3.1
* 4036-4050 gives -1.5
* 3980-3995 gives -2.4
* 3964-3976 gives 5.5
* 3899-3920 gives -3.1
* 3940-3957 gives 0.9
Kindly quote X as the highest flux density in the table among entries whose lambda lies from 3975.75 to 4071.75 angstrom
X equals 13.37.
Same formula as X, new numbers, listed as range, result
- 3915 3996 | 11.22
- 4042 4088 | 13.04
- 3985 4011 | 12.32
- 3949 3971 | 8.802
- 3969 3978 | 8.126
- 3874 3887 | 6.224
